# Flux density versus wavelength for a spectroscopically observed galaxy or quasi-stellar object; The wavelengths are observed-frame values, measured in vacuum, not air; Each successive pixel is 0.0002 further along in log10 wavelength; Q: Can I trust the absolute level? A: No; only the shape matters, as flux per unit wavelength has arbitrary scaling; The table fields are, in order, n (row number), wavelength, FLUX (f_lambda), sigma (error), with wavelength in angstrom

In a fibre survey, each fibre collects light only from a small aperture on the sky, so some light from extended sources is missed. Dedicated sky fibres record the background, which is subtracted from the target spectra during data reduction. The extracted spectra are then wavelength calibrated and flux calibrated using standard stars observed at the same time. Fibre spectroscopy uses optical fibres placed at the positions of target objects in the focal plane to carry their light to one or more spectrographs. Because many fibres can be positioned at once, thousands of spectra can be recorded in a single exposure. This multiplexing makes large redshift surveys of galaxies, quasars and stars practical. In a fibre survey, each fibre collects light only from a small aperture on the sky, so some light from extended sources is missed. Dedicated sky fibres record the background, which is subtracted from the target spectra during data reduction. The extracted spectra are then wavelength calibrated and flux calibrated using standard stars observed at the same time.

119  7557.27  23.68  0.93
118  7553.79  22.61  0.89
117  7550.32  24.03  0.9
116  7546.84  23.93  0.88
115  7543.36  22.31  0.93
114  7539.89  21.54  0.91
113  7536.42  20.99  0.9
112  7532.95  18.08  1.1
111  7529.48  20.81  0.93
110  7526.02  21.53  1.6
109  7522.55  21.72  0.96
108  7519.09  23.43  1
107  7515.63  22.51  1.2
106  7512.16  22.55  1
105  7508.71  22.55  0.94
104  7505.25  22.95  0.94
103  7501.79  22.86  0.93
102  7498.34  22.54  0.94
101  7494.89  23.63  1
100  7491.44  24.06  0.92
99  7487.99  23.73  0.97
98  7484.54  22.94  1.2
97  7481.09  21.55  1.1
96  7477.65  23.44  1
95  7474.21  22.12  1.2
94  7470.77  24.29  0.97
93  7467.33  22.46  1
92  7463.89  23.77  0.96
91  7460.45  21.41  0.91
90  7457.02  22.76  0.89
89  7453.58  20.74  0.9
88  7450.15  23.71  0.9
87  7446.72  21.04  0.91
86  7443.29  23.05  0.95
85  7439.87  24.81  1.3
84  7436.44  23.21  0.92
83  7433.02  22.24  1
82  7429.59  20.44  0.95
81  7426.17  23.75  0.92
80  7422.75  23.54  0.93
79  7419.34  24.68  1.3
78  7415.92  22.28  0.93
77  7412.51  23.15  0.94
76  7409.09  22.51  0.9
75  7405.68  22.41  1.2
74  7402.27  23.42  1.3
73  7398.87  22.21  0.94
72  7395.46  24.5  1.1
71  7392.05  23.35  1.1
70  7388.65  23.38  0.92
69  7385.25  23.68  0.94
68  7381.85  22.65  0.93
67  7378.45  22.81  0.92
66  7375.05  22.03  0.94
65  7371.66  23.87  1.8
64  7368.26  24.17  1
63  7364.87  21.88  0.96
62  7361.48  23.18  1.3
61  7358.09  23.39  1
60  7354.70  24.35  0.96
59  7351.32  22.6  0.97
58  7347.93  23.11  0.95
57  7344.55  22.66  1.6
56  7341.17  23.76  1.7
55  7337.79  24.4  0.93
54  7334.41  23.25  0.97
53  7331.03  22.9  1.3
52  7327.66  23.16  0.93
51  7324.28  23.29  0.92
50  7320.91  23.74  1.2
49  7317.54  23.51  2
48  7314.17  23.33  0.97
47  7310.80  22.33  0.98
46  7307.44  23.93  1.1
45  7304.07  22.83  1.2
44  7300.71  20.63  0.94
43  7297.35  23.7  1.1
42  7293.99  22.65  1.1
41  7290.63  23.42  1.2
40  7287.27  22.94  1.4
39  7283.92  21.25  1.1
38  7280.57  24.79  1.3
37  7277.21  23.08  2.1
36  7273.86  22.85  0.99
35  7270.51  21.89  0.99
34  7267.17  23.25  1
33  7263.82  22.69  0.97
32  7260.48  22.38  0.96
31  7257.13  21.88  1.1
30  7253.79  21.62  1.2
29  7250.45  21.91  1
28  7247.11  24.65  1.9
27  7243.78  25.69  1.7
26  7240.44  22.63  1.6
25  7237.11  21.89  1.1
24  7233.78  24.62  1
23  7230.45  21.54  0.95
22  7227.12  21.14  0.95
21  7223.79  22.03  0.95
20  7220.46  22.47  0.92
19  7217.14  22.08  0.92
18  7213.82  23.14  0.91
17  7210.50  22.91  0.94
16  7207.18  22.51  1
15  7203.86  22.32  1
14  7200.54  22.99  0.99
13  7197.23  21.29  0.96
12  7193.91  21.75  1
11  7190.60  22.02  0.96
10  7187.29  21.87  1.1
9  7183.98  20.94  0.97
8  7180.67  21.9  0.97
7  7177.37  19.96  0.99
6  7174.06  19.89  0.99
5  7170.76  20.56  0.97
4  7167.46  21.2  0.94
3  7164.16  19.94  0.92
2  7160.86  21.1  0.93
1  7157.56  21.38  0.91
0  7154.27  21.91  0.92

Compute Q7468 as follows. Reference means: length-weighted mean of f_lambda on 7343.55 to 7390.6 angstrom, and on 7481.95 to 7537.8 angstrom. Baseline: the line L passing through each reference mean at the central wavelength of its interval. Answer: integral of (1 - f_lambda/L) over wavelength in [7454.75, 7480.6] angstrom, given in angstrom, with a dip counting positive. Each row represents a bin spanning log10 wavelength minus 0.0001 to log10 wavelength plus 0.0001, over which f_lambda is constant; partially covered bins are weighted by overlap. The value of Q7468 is -0.3 angstrom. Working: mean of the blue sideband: 23.1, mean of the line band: 22.8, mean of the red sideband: 22.3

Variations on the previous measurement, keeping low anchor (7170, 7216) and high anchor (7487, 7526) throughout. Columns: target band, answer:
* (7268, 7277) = -0.22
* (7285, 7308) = -0.68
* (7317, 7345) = -1.50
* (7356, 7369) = -0.44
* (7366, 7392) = -0.91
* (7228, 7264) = -1.47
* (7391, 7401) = -0.39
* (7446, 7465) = 0.37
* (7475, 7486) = 0.09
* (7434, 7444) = -0.45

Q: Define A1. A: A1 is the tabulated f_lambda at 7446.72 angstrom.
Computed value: 21.04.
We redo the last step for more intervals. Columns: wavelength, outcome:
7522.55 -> 21.72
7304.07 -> 22.83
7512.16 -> 22.55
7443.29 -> 23.05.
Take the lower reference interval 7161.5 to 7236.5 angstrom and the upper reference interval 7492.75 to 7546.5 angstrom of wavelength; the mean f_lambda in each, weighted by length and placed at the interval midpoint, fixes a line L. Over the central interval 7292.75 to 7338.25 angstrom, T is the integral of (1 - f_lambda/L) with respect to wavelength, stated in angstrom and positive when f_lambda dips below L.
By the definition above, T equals -2.5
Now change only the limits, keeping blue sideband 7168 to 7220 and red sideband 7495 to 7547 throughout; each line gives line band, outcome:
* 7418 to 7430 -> -0.8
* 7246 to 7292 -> -1.9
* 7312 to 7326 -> -1.0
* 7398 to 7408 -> -0.4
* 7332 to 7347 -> -1.1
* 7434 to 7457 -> -0.8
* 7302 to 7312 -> -0.5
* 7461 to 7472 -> -0.6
